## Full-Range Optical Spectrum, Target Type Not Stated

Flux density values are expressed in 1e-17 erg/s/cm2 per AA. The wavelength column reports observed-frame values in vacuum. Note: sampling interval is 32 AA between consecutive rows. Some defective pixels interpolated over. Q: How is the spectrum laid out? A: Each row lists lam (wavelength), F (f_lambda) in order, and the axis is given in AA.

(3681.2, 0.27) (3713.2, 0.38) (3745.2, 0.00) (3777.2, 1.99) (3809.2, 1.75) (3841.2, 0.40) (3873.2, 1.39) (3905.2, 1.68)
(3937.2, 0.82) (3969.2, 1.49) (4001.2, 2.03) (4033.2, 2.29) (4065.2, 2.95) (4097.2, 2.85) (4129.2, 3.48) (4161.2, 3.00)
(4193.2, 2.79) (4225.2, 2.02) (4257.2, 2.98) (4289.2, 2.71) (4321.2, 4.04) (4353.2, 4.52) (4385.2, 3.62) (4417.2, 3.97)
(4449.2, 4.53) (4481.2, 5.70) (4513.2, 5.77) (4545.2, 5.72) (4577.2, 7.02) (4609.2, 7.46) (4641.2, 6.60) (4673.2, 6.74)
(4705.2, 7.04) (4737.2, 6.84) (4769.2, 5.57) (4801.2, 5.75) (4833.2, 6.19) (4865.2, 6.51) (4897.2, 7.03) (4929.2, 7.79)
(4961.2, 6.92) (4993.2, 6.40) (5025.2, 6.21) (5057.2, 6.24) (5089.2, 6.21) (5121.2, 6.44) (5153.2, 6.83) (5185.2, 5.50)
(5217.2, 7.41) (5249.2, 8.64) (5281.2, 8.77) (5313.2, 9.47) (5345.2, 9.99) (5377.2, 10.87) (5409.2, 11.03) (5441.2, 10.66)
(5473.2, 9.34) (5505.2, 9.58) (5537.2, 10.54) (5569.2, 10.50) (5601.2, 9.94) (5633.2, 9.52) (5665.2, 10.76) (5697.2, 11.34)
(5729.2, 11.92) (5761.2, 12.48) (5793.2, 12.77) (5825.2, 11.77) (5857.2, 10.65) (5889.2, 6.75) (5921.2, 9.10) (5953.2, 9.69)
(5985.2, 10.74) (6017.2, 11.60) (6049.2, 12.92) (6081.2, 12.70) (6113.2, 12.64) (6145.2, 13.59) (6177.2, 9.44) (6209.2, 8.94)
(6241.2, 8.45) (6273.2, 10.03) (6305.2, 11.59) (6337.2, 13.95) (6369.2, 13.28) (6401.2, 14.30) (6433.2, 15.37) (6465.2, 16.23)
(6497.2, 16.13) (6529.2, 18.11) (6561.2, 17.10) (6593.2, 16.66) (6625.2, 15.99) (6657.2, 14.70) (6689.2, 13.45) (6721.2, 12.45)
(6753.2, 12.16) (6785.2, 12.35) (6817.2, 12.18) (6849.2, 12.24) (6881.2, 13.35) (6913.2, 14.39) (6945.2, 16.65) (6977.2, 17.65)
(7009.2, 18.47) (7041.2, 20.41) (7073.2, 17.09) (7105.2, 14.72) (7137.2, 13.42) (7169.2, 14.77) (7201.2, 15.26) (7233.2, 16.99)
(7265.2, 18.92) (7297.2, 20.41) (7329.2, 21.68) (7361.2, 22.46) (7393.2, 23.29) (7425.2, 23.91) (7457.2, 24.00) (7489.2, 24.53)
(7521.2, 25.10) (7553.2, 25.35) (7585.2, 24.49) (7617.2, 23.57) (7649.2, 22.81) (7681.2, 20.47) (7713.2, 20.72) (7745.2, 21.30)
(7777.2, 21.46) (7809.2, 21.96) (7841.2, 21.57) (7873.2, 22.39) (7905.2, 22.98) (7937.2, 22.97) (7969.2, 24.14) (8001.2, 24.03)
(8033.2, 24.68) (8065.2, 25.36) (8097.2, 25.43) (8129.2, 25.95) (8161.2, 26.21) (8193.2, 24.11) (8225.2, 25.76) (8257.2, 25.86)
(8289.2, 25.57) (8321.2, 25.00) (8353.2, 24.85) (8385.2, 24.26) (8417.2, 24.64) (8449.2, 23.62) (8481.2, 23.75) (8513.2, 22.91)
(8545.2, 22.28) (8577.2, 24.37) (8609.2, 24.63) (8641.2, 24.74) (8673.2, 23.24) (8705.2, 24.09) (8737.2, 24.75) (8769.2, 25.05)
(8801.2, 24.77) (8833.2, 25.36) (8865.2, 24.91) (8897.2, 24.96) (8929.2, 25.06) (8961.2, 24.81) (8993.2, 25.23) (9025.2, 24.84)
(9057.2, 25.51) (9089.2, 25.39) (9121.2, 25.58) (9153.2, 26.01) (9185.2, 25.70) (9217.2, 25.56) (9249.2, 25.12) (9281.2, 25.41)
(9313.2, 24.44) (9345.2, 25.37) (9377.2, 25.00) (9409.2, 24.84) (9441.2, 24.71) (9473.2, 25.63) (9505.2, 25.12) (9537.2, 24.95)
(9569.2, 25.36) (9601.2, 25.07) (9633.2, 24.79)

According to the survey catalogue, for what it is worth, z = 0.00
